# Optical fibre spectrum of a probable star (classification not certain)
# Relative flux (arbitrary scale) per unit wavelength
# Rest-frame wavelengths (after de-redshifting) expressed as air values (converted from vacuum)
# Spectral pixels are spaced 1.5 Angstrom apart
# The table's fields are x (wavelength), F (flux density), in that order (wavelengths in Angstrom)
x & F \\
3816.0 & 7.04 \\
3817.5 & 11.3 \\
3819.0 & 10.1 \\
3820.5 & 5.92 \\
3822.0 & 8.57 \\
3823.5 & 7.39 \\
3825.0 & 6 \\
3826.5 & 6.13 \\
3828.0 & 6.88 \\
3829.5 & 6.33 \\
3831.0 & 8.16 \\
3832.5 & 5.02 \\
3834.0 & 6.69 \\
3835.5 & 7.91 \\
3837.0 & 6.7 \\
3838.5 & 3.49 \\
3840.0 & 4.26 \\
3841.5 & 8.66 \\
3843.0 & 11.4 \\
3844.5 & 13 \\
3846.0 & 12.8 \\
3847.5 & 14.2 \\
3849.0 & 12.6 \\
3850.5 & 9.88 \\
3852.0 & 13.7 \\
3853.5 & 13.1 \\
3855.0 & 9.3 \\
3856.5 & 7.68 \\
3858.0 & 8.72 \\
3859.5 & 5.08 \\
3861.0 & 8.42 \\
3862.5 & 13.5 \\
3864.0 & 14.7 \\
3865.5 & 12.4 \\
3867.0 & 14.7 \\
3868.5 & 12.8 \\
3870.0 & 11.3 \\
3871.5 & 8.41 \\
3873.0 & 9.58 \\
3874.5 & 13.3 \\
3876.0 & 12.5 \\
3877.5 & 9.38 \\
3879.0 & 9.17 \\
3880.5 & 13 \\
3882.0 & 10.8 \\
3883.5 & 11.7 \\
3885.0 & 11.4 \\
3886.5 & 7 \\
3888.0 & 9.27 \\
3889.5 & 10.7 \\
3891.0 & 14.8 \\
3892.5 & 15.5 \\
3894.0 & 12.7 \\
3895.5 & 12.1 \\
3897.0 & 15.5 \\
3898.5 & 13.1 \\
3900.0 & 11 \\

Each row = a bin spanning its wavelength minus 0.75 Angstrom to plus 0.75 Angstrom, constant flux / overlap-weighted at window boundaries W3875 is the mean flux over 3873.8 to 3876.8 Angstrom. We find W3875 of 12.8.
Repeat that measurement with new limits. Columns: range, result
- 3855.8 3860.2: 7.18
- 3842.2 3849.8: 12.8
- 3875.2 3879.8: 10.4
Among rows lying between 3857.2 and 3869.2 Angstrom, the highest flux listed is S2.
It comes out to 14.7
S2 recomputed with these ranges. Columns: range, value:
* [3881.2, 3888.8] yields 11.7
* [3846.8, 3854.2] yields 14.2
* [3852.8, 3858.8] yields 13.1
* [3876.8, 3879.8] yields 9.38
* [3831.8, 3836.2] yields 7.91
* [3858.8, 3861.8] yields 8.42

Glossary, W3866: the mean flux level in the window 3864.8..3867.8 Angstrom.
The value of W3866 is 13.6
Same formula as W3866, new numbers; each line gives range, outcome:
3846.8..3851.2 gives 12.2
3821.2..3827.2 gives 7.02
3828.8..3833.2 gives 6.52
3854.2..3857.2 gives 8.58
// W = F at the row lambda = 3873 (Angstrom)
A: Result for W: 9.58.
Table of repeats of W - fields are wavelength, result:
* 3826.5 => 6.13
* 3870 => 11.3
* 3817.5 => 11.3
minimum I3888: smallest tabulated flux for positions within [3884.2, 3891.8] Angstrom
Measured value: 7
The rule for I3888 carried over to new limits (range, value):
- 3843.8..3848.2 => 12.8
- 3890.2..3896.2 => 12.1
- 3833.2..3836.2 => 6.69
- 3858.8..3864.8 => 5.08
